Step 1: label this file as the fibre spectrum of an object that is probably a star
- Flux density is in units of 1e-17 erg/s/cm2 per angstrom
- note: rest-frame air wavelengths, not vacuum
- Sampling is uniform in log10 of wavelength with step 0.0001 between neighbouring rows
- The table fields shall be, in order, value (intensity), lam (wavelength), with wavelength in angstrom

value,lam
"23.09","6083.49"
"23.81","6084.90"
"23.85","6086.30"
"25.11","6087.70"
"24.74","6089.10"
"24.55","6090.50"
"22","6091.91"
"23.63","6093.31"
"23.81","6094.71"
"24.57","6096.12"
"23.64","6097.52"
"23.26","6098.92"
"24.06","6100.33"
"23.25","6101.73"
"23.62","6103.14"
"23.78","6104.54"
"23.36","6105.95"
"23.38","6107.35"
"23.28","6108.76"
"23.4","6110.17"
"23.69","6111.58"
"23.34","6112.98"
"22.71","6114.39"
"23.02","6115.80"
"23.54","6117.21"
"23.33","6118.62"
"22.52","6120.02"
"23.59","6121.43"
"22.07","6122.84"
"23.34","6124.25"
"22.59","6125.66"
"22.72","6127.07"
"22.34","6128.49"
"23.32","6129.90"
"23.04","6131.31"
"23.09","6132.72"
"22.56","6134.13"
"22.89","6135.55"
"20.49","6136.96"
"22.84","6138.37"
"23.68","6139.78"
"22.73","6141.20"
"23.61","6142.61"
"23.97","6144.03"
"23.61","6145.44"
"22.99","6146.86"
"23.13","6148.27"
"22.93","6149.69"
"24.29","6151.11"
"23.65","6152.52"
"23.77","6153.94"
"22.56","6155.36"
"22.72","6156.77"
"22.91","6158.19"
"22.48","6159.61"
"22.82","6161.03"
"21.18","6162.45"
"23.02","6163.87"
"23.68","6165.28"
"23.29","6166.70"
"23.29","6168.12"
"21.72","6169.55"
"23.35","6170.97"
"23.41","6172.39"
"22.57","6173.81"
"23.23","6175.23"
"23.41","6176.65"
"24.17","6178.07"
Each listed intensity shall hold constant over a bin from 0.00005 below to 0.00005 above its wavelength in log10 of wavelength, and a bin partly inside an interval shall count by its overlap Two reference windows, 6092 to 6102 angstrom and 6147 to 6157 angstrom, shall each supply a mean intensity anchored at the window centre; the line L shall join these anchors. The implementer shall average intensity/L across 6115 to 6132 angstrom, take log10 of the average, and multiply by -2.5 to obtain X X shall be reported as 0.03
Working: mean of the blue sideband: 23.7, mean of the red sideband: 23.3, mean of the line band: 22.9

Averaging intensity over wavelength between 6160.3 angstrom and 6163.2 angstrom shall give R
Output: 22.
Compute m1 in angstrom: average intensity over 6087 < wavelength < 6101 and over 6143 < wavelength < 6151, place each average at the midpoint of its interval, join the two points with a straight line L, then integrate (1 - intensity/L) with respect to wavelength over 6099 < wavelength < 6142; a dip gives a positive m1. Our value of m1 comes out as 1.1 angstrom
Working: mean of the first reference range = 23.9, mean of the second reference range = 23.4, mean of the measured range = 23.1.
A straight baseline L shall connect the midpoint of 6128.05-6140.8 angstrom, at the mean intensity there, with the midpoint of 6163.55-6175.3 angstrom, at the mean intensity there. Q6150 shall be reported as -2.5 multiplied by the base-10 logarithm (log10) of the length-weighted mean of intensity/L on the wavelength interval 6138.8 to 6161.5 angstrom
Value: -0.02 mag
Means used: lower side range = 22.7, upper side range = 23.1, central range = 23.2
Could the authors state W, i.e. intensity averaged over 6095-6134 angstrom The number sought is 23.2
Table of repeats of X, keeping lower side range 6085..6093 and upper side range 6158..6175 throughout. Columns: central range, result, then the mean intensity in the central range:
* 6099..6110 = 0.013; 23.5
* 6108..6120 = 0.018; 23.2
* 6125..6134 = 0.026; 22.8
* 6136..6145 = 0.014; 22.9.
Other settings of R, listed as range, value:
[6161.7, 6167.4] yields 22.8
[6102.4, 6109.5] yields 23.5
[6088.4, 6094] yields 23.7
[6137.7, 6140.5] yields 23.2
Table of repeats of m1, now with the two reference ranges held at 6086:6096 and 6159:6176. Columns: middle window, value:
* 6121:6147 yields 0.5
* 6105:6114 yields 0.1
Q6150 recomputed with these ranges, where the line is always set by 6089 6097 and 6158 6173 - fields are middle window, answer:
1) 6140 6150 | -0.01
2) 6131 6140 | 0.03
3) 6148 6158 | -0.01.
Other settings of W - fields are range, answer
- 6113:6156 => 23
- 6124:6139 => 22.6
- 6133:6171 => 23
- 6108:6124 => 23.1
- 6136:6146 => 23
